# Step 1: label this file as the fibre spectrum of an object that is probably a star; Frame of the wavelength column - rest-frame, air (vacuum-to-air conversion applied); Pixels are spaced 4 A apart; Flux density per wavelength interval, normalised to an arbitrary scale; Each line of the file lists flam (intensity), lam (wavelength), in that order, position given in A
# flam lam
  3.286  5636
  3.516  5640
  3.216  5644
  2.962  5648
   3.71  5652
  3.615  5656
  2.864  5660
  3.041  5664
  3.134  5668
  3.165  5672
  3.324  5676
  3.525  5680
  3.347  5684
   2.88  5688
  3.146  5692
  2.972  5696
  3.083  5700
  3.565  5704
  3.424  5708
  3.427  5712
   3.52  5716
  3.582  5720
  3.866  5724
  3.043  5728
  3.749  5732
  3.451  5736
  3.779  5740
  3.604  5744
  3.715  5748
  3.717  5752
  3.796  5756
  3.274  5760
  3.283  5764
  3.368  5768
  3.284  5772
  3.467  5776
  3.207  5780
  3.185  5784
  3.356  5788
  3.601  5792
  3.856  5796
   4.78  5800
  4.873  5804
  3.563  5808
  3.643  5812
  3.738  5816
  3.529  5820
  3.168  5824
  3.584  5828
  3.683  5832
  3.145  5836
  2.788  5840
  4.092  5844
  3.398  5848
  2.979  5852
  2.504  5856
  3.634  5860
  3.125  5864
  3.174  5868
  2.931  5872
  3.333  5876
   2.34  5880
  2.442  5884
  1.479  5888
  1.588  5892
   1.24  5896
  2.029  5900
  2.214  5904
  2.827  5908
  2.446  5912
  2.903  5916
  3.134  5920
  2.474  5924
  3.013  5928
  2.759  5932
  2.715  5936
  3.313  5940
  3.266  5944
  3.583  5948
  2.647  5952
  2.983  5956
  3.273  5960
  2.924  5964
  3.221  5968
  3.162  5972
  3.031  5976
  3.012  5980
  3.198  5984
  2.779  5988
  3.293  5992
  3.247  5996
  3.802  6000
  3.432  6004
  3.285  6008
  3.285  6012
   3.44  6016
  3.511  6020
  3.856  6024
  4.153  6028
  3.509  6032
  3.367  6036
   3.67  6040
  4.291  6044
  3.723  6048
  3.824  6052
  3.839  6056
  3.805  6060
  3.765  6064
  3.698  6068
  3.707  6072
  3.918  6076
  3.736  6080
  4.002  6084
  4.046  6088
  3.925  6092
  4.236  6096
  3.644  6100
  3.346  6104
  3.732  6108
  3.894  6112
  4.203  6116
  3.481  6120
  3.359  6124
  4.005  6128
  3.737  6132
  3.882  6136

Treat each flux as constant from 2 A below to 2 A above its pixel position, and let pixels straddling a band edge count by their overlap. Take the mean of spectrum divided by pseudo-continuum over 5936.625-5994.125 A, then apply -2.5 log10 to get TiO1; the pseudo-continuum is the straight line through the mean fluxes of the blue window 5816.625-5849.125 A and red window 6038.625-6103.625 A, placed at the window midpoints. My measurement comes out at 0.18 mag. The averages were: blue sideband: 3.44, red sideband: 3.85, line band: 3.11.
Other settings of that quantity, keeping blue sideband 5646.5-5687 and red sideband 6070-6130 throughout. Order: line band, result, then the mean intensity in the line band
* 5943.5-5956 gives 0.16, 3.12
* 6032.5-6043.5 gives 0.03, 3.62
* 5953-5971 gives 0.18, 3.08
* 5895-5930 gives 0.38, 2.51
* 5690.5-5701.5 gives 0.08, 3.06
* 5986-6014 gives 0.12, 3.3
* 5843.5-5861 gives 0.08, 3.24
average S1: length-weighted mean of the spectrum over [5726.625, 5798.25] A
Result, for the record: 3.49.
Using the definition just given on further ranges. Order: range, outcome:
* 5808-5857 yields 3.38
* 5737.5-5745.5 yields 3.68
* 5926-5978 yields 3.07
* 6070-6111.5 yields 3.83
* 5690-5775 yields 3.46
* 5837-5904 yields 2.68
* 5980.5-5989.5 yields 3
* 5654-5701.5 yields 3.18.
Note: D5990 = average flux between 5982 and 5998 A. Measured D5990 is 3.13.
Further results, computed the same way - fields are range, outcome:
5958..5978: 3.12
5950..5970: 3.01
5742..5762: 3.62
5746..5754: 3.72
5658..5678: 3.11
